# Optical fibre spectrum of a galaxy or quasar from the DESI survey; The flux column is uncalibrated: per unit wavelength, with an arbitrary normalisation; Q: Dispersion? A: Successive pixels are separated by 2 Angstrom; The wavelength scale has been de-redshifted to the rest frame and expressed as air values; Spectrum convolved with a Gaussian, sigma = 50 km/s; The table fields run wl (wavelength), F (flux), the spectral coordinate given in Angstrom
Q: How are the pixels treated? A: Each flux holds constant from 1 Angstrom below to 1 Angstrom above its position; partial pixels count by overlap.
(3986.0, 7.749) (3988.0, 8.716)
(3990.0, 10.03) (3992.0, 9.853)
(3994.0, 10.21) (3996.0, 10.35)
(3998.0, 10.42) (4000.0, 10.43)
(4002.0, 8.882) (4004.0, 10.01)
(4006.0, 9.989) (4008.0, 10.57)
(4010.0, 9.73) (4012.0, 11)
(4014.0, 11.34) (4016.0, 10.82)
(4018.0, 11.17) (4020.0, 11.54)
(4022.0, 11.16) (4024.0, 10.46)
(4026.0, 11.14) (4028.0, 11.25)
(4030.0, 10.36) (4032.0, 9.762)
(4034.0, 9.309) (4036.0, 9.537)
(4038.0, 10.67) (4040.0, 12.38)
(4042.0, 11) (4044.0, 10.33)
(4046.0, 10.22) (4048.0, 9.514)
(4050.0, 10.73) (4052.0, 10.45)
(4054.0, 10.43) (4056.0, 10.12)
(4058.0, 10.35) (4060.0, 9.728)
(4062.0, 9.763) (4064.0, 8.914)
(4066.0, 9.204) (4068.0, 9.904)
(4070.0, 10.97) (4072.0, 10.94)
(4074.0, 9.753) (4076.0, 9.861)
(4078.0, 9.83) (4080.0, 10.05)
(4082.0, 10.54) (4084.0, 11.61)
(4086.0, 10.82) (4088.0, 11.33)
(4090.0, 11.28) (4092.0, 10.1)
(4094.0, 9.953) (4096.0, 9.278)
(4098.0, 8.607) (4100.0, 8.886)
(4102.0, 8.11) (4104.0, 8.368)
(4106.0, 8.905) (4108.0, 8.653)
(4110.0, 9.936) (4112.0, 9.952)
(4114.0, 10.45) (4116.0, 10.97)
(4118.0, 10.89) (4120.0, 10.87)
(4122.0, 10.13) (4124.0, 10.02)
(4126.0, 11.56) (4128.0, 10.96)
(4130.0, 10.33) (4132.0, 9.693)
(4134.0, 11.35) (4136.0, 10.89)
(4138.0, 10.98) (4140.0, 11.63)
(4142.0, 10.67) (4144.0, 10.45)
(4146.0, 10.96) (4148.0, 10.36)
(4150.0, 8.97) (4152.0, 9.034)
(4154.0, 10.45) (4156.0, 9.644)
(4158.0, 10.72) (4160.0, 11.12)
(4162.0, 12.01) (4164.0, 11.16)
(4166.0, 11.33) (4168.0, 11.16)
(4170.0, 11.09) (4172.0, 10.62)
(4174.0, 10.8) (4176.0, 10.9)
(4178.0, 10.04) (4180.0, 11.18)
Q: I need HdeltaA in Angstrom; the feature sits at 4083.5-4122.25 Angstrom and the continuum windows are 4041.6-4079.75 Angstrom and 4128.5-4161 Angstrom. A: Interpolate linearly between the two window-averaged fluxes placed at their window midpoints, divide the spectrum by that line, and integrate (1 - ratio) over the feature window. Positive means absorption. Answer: 1.3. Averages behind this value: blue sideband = 10.1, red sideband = 10.5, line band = 9.93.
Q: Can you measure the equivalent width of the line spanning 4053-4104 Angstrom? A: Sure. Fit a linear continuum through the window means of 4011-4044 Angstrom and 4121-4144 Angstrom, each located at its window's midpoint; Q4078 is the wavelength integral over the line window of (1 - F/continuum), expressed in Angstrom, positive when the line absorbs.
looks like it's 3.7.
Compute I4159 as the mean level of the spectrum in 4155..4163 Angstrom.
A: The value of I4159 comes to 10.9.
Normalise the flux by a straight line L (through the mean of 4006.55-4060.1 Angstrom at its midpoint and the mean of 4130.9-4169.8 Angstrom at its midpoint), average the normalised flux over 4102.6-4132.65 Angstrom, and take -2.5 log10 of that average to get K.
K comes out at 0.06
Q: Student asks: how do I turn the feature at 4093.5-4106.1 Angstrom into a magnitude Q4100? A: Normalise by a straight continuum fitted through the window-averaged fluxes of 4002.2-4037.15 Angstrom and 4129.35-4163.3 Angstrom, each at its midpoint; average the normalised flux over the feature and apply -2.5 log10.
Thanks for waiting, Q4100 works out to 0.19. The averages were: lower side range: 10.5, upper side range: 10.6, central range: 8.83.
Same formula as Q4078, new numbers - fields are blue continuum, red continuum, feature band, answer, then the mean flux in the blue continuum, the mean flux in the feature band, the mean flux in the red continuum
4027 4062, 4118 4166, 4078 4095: -0.3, 10.3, 10.7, 10.6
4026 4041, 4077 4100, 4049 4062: 0.2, 10.5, 10.3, 10.2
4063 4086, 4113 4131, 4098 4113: 2.2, 10.2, 8.95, 10.7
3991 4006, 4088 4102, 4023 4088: -3.3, 10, 10.3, 9.69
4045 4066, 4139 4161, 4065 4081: 0.0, 9.98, 10.1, 10.4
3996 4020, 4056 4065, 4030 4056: -1.0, 10.4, 10.4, 9.74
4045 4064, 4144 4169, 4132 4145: -0.5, 10.1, 10.9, 10.6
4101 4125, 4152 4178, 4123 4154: -0.7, 9.77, 10.5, 10.8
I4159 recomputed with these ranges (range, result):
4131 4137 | 10.6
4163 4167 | 11.2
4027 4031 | 10.8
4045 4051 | 10.2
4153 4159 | 10.3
